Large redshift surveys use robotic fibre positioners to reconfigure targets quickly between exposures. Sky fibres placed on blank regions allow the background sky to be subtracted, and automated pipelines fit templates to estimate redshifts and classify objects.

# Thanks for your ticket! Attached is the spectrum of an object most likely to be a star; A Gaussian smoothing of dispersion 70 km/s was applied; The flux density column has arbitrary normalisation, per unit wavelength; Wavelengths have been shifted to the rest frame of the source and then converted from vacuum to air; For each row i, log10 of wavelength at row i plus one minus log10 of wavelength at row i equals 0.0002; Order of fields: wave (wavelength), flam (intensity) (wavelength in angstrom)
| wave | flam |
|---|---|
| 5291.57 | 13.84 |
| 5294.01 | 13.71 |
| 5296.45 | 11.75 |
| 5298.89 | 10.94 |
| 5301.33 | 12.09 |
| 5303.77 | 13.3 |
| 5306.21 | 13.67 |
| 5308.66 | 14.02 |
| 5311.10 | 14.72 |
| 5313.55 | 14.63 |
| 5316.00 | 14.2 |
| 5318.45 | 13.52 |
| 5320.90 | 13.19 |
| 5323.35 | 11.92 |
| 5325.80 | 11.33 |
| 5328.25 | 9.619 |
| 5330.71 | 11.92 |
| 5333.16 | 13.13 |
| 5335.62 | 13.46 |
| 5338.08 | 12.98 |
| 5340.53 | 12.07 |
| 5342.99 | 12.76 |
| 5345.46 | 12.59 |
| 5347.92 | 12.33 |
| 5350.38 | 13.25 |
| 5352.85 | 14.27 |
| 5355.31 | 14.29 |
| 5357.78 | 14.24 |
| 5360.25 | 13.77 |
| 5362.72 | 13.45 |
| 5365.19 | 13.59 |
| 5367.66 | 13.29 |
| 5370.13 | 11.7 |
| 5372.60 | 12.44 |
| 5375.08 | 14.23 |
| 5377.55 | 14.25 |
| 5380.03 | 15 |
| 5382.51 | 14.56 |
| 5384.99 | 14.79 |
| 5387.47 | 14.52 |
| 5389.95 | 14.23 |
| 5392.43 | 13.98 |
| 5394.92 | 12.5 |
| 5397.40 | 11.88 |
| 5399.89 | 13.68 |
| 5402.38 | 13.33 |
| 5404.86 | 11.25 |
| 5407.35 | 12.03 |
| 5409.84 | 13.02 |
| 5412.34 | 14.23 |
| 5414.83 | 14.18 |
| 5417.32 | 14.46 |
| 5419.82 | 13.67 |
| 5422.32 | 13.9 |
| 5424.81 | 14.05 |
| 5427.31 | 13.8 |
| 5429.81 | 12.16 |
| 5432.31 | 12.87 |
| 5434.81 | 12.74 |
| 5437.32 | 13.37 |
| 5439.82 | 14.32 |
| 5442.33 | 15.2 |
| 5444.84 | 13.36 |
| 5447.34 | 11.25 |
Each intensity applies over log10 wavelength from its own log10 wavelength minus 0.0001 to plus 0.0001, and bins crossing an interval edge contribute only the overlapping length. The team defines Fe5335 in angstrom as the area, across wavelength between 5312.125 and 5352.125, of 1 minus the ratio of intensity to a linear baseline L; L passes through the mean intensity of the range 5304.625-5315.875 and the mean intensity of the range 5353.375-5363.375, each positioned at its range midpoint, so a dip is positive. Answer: 4.0 angstrom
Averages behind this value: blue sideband 14.2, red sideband 14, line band 12.7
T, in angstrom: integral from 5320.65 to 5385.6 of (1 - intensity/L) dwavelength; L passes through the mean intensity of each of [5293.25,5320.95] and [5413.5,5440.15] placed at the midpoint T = 1.45 angstrom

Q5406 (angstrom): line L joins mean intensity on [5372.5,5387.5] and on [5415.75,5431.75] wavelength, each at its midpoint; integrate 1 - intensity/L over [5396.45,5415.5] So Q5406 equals 1.4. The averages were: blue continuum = 14.4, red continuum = 13.7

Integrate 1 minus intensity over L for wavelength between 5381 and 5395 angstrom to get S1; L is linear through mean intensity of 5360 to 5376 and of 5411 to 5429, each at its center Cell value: -0.8 angstrom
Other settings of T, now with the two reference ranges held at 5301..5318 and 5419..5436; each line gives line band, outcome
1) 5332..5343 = 0.7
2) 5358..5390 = -0.6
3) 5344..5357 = 0.3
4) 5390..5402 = 0.3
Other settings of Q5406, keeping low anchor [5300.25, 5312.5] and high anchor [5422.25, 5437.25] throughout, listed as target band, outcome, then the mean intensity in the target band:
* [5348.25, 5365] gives -0.4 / 13.8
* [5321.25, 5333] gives 1.7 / 11.5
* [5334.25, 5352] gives 0.9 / 12.8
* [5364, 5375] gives 0.4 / 12.9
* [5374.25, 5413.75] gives -0.8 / 13.6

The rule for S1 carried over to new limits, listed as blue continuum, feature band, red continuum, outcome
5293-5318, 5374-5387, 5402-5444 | -1.14 angstrom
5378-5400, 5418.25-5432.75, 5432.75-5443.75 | 0.40 angstrom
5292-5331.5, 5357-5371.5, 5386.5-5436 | -0.25 angstrom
